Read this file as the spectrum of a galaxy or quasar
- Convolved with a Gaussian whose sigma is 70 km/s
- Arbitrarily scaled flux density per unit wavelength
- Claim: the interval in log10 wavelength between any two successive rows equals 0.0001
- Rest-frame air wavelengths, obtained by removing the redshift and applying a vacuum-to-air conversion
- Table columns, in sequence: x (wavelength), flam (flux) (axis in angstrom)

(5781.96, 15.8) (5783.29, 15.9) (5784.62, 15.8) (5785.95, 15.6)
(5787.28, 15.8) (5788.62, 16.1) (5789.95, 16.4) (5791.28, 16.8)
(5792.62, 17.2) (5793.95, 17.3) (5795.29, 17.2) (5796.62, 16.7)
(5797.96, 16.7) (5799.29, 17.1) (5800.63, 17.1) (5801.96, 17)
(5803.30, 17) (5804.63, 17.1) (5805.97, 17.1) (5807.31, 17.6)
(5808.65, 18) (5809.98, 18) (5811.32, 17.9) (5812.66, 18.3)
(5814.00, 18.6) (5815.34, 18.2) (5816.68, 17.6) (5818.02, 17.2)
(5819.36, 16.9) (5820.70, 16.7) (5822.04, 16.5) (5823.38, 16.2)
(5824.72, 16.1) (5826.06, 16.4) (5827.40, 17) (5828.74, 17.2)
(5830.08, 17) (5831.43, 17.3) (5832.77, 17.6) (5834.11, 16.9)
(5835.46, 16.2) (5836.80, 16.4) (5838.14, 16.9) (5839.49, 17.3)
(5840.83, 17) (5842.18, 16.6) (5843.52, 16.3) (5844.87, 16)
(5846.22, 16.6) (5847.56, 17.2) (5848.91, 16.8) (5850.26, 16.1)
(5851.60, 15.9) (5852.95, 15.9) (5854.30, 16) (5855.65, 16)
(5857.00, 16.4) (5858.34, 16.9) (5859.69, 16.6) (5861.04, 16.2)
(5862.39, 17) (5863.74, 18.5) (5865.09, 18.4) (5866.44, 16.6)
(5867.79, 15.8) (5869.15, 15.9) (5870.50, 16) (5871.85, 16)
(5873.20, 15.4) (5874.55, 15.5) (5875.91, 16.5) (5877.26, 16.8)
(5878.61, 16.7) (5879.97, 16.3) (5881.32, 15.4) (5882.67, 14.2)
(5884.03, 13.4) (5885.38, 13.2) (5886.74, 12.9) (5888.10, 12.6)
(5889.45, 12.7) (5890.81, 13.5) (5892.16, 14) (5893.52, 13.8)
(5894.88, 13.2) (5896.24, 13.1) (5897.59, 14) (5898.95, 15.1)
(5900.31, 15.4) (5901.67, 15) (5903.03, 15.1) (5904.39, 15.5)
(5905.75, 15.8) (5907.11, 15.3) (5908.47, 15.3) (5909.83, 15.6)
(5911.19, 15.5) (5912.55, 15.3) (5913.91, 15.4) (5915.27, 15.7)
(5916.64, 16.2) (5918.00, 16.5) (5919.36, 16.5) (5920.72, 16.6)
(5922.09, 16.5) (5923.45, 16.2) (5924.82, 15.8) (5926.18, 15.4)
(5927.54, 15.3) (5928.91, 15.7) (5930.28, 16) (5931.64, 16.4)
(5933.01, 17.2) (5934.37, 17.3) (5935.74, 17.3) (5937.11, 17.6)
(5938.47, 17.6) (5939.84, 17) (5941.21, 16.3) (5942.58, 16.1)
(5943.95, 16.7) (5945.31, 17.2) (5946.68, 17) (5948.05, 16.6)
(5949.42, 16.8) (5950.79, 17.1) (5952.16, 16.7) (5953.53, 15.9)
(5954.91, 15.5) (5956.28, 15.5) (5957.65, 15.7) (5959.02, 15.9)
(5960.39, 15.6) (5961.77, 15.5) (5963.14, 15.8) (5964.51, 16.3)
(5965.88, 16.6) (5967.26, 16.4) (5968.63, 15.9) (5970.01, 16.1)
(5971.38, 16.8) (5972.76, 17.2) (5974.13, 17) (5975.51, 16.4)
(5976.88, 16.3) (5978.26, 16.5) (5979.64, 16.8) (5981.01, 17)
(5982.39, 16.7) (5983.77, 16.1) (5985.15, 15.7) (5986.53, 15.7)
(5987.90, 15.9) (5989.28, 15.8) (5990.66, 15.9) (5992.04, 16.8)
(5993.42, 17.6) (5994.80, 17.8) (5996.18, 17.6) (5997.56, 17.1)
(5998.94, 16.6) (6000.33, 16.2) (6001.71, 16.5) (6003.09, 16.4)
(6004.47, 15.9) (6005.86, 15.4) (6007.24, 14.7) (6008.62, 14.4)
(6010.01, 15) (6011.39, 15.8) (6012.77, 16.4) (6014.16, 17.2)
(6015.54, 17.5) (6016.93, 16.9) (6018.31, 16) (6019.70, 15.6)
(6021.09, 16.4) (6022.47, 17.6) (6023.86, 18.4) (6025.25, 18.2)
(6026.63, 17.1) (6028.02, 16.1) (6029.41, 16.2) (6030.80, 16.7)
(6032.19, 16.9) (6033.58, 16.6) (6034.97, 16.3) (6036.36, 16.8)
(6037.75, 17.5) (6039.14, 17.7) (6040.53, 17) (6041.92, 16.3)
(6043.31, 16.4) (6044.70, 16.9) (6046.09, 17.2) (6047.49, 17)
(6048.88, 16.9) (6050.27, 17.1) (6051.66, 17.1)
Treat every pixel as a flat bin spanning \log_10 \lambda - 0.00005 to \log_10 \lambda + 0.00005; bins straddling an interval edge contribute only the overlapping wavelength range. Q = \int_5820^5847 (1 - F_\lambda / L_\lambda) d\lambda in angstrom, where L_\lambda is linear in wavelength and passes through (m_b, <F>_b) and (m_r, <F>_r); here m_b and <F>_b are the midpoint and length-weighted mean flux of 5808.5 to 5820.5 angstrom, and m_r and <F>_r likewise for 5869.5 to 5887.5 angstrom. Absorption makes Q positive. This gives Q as 0.5 angstrom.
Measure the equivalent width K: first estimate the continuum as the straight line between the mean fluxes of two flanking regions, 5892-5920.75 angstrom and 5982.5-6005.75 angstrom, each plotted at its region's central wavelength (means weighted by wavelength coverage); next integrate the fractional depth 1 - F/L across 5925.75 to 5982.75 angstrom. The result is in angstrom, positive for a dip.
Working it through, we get -2.1 angstrom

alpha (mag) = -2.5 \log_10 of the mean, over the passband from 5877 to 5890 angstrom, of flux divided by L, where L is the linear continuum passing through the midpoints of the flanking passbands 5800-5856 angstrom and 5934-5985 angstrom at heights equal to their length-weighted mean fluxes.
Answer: 0.17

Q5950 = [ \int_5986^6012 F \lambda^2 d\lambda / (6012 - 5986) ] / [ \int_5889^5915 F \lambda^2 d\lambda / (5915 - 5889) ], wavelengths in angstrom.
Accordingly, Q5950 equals 1.14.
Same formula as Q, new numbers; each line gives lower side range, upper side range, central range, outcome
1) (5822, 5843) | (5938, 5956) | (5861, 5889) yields 1.82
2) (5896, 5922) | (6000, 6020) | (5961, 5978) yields -0.61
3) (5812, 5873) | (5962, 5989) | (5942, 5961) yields 0.14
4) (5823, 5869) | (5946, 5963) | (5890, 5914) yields 2.41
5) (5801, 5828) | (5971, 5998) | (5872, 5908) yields 4.94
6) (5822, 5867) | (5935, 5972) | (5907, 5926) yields 0.73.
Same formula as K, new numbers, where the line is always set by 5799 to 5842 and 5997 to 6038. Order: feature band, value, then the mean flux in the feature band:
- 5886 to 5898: 2.6 angstrom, 13.3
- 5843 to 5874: 1.0 angstrom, 16.5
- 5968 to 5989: 0.3 angstrom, 16.4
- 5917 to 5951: 0.4 angstrom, 16.6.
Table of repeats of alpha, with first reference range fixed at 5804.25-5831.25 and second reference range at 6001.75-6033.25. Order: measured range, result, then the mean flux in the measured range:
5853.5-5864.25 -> 0.03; 16.7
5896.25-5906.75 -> 0.13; 15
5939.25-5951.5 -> 0.00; 16.8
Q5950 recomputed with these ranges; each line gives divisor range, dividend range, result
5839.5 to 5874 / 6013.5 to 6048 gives 1.09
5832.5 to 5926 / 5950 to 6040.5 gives 1.09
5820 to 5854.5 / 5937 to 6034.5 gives 1.04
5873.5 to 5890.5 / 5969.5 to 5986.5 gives 1.16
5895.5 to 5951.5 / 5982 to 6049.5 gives 1.06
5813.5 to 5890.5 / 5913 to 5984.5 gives 1.04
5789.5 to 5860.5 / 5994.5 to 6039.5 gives 1.04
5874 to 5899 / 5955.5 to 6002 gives 1.18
